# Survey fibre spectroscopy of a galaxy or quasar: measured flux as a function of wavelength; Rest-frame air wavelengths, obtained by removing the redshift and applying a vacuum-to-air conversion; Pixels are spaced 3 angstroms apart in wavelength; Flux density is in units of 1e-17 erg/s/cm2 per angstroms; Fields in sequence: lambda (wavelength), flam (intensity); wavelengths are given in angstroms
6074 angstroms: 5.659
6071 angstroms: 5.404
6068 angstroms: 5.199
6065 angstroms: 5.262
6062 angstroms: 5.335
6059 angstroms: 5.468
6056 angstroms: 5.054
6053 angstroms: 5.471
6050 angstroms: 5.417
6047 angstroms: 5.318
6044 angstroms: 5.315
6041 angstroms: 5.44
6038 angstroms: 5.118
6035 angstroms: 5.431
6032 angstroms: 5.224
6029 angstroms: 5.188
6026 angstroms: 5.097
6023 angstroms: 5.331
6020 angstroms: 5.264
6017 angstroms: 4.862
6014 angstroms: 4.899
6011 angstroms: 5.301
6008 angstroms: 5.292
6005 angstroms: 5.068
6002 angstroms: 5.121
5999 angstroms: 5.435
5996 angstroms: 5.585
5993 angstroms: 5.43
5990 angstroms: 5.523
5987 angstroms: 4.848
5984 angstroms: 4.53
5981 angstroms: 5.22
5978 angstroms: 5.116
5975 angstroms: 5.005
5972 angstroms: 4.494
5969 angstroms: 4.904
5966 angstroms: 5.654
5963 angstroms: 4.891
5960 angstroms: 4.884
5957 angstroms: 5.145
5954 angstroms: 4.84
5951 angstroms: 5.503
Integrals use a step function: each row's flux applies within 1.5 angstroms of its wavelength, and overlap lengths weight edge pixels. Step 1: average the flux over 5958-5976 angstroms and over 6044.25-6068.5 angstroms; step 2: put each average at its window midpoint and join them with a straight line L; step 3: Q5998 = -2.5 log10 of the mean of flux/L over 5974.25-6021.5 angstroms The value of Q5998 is -0.01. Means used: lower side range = 4.98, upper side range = 5.32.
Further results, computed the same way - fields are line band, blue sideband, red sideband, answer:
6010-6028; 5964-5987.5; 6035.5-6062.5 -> 0.013 mag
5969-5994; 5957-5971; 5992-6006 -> 0.042 mag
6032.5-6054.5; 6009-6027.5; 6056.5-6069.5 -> -0.026 mag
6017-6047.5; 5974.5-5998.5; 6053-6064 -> 0.002 mag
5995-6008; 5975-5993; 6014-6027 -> -0.041 mag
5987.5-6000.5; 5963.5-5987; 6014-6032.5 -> -0.084 mag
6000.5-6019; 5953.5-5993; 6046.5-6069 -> 0.012 mag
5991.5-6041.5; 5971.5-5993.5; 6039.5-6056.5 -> -0.009 mag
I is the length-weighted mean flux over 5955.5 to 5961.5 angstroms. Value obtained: 5.01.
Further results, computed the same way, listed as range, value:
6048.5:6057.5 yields 5.31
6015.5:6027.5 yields 5.14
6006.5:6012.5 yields 5.3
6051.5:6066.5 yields 5.32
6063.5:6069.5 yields 5.23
